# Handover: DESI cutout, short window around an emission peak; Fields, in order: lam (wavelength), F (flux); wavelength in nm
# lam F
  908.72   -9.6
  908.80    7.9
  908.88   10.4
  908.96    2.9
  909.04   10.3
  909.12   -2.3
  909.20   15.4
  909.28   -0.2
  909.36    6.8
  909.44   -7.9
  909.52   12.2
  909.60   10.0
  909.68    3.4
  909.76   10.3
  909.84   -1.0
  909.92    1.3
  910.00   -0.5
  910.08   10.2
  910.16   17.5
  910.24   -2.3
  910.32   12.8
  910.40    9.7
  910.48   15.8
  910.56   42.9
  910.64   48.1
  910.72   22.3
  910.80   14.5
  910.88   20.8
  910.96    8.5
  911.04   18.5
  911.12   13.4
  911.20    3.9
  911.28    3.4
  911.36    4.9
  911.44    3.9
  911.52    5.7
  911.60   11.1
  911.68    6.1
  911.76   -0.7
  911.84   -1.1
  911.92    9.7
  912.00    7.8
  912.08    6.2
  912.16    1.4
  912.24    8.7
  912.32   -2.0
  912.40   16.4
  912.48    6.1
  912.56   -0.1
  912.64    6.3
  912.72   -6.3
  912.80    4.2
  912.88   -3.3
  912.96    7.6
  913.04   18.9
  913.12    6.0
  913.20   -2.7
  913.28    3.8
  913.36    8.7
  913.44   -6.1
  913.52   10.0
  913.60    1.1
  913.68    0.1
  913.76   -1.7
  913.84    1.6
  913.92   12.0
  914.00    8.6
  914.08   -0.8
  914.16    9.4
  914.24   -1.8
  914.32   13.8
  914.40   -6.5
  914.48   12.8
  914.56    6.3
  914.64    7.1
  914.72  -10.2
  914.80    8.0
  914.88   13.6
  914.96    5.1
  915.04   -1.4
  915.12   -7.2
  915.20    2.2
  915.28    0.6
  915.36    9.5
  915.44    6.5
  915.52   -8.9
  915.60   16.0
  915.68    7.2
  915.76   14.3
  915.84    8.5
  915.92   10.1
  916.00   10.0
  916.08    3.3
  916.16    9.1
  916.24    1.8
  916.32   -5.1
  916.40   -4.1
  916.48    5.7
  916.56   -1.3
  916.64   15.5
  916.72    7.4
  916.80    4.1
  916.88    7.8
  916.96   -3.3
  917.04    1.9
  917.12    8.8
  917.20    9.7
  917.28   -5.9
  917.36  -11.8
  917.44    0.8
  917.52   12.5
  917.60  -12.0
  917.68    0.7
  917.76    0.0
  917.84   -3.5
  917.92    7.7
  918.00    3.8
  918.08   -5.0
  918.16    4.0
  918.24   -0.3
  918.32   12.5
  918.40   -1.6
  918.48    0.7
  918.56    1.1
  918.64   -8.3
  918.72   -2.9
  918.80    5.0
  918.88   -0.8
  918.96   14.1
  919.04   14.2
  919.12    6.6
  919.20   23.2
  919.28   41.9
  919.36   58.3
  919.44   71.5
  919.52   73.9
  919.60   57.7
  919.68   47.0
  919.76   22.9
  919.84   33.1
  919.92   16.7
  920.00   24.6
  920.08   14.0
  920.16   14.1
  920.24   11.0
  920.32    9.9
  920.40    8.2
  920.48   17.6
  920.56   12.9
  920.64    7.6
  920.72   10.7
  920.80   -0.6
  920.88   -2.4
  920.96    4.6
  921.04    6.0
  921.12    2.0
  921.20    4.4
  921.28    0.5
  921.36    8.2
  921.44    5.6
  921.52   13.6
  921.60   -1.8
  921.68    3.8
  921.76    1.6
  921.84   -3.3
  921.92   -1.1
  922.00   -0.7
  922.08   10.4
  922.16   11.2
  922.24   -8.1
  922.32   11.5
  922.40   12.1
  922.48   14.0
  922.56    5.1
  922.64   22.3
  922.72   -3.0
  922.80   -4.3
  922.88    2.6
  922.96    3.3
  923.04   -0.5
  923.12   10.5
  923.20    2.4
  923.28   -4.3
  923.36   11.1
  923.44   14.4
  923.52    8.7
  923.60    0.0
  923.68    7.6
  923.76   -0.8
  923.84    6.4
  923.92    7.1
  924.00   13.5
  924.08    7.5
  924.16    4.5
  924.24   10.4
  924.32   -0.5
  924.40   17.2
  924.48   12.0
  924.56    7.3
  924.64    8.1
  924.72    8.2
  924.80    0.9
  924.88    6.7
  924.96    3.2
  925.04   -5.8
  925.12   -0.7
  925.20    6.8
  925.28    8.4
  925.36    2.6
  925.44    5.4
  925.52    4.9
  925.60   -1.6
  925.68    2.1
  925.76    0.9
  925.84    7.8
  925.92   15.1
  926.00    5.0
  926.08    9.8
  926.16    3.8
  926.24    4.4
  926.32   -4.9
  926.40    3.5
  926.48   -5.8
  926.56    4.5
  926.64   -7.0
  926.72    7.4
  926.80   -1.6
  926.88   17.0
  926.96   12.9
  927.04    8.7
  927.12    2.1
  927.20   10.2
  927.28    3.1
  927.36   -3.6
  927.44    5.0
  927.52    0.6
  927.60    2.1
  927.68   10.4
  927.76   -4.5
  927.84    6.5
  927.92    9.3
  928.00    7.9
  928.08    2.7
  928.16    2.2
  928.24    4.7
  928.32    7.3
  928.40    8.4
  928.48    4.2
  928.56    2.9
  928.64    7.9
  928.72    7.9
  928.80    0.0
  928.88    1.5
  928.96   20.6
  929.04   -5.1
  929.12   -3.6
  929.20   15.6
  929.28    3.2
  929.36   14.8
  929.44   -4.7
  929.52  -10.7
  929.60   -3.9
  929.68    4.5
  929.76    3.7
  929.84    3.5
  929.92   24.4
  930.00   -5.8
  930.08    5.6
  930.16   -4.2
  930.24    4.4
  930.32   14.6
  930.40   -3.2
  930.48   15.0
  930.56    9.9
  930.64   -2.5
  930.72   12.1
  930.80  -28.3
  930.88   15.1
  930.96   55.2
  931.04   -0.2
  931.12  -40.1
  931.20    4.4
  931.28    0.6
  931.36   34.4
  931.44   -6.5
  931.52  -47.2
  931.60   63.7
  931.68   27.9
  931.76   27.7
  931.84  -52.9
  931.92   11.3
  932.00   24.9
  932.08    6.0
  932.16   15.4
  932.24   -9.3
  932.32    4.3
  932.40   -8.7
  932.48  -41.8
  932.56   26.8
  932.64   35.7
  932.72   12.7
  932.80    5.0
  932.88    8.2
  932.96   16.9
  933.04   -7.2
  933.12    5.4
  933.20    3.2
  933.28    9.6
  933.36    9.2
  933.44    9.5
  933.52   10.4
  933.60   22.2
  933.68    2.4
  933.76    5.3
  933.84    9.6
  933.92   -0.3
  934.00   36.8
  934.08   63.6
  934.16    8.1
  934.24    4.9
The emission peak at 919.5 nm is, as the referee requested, [O III] 5007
